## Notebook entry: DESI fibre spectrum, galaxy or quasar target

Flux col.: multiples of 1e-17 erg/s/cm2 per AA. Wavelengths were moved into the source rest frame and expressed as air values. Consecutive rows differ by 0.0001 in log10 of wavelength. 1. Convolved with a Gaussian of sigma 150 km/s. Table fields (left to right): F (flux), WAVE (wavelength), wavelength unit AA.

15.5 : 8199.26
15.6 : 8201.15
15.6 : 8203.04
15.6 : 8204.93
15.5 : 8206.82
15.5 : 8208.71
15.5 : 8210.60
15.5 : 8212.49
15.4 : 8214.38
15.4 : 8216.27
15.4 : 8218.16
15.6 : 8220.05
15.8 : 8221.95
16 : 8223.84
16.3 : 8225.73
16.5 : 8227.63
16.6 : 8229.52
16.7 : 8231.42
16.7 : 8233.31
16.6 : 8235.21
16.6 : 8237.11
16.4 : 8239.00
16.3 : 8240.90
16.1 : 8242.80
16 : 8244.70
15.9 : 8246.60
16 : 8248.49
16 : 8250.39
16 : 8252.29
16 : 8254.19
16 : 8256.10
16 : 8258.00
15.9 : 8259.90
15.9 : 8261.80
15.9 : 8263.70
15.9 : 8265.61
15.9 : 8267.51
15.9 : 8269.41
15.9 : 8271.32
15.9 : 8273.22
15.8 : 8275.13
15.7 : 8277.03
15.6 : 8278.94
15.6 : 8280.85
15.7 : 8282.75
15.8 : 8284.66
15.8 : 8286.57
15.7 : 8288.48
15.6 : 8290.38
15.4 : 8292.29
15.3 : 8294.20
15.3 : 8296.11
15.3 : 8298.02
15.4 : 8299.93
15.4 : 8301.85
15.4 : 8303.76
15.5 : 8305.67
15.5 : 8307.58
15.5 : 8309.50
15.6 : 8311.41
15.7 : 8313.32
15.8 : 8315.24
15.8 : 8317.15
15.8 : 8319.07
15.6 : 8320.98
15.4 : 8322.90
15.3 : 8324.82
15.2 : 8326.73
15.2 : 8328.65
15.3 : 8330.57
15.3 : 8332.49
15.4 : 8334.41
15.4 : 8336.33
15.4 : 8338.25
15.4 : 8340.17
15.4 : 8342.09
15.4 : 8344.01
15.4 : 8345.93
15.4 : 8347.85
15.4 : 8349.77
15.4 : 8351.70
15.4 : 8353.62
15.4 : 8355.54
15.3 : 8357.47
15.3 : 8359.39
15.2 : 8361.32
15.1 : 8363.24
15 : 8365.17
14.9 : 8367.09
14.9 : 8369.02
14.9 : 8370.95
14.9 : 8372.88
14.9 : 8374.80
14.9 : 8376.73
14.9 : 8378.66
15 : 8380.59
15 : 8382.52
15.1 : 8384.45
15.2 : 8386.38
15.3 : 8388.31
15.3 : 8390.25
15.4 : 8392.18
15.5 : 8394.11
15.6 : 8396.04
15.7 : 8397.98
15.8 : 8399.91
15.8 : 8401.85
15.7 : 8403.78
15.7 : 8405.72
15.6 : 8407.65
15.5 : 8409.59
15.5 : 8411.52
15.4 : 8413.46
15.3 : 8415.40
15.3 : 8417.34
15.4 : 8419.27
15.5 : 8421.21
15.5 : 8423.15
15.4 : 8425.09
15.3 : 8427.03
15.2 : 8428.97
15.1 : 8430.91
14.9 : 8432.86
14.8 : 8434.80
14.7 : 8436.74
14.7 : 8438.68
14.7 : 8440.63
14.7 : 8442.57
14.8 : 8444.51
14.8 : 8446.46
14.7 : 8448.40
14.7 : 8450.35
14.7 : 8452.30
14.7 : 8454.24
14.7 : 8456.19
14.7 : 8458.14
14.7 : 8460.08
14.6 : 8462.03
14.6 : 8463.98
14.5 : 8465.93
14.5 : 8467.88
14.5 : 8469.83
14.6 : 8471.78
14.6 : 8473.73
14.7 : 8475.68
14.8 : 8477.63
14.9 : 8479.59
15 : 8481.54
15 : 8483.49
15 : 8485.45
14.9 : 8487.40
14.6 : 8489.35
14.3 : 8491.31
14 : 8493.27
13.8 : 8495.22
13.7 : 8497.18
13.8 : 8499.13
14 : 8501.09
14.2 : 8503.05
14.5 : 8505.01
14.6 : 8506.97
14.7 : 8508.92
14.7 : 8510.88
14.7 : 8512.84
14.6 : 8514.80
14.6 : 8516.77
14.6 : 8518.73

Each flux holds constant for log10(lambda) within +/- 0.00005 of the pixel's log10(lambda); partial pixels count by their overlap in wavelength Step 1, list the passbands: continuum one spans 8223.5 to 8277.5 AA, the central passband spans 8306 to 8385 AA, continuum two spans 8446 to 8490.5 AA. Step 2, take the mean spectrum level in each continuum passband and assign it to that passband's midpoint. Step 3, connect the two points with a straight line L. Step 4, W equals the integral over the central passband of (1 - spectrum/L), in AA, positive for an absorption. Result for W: 1.1 AA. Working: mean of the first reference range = 16.1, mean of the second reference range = 14.7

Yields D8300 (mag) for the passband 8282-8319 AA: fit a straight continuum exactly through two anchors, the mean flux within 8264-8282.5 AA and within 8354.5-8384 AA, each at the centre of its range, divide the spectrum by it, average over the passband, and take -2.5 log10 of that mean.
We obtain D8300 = 0.002 mag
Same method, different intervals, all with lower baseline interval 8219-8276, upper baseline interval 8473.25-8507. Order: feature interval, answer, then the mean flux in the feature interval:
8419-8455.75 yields -0.01 mag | 14.9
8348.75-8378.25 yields 0.01 mag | 15.1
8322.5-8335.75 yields 0.02 mag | 15.3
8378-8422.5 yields -0.03 mag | 15.4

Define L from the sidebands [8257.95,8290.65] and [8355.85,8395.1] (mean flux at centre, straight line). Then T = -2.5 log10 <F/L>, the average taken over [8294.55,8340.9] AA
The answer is 0.00 mag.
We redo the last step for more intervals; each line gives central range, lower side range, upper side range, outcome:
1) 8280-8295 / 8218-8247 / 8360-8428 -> 0.02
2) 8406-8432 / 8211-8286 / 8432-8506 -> -0.04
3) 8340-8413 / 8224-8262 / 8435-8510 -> 0.00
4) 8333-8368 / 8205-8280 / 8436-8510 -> 0.00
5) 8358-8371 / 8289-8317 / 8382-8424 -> 0.03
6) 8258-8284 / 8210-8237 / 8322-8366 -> -0.01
